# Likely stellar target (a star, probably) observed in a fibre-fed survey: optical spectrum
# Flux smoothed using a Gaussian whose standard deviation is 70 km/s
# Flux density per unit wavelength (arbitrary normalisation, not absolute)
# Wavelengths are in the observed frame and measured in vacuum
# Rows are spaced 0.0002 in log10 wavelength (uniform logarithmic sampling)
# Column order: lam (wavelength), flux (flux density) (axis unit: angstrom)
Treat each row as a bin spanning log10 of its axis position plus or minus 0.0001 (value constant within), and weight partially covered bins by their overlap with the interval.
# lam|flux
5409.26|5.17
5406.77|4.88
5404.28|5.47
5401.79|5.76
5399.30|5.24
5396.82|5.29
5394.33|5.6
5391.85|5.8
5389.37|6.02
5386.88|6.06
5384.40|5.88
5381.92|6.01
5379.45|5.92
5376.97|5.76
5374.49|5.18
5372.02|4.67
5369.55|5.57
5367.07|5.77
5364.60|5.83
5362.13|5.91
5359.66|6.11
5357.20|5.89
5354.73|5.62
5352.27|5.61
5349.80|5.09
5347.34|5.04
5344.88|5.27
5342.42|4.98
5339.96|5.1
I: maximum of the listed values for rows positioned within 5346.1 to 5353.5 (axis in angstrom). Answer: 5.61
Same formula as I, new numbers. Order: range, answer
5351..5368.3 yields 6.11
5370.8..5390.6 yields 6.06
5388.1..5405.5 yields 6.02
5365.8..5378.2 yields 5.77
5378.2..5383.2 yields 6.01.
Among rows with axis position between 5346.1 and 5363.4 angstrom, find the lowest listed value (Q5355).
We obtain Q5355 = 5.04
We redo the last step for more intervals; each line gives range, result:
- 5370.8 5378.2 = 4.67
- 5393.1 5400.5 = 5.24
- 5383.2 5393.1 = 5.8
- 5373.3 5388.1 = 5.18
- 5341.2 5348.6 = 4.98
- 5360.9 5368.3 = 5.77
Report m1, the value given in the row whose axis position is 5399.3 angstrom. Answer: 5.24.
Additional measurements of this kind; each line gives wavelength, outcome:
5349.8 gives 5.09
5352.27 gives 5.61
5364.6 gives 5.83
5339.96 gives 5.1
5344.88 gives 5.27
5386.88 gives 6.06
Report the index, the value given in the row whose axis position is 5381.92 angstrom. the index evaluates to 6.01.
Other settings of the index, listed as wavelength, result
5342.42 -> 4.98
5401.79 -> 5.76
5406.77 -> 4.88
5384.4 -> 5.88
